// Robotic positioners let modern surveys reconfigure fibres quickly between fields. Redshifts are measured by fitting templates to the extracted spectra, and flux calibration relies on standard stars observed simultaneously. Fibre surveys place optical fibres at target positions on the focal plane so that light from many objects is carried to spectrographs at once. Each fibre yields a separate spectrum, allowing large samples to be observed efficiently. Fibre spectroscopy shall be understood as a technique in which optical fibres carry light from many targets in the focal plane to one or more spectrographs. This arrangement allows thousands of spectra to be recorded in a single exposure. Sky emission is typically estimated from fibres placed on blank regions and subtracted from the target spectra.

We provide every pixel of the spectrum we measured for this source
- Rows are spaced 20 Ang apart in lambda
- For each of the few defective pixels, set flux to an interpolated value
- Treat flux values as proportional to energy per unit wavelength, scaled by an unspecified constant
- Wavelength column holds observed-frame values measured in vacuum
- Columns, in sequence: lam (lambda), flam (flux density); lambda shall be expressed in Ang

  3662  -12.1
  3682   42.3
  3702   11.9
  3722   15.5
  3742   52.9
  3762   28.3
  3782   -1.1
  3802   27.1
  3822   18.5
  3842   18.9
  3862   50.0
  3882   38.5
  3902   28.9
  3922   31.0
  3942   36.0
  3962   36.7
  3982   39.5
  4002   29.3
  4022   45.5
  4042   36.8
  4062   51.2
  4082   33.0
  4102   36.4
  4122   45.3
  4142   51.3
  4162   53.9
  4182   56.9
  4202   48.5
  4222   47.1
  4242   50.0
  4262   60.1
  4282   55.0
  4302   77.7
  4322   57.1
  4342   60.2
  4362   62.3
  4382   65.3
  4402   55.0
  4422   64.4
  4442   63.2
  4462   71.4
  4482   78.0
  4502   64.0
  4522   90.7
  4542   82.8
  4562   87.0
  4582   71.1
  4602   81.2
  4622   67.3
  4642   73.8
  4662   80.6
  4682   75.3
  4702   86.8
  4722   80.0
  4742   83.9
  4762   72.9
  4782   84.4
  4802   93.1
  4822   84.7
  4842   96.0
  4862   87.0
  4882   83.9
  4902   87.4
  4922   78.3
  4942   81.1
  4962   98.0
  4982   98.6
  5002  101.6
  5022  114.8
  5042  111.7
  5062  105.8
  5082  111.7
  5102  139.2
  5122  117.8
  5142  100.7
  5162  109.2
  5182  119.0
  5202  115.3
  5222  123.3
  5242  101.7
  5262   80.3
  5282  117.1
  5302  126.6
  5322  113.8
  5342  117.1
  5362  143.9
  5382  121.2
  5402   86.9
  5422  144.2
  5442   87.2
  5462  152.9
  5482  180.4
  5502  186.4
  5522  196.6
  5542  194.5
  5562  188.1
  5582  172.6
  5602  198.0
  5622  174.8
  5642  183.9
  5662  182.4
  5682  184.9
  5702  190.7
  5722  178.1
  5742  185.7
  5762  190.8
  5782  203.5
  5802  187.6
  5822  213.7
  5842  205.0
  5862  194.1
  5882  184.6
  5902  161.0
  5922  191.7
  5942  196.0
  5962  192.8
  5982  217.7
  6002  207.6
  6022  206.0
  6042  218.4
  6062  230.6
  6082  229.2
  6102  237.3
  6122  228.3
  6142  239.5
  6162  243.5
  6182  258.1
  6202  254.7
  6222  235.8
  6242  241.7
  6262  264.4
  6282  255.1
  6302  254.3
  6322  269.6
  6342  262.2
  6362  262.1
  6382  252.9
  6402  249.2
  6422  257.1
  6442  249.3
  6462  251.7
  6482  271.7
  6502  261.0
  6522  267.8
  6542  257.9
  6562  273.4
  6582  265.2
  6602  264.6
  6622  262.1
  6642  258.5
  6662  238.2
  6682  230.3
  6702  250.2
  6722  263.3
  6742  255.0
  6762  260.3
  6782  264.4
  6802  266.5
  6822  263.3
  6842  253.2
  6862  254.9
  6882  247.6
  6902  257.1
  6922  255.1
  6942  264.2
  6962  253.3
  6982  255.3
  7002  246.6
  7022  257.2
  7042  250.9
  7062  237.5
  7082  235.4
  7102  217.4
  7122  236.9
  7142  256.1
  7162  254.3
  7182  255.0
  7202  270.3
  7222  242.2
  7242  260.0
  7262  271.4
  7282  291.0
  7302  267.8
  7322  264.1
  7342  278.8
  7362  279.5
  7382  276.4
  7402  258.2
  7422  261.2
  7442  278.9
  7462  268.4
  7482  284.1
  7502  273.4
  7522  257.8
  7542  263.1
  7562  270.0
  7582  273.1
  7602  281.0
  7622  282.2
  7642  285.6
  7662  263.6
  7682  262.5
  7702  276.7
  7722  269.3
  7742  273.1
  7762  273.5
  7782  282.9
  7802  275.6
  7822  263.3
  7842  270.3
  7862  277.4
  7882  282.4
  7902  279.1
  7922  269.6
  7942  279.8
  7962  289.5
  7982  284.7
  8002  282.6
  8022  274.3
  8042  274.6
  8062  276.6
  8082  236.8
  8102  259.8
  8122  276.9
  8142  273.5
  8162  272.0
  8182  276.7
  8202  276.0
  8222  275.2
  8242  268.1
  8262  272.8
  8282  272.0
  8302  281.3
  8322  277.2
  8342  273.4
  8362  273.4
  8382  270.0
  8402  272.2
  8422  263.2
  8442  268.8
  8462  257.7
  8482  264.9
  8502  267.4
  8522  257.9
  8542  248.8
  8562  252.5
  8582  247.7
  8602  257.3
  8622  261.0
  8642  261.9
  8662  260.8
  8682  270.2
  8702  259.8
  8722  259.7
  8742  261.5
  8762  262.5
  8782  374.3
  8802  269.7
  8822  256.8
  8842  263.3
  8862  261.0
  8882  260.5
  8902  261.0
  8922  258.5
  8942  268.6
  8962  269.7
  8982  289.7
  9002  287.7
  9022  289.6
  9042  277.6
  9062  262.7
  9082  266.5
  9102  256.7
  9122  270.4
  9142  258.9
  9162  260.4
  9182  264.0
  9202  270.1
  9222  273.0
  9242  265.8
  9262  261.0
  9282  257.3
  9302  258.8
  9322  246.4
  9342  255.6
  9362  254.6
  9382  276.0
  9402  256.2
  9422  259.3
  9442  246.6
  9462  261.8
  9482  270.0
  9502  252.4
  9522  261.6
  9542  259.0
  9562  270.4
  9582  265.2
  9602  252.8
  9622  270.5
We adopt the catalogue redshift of 0.37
